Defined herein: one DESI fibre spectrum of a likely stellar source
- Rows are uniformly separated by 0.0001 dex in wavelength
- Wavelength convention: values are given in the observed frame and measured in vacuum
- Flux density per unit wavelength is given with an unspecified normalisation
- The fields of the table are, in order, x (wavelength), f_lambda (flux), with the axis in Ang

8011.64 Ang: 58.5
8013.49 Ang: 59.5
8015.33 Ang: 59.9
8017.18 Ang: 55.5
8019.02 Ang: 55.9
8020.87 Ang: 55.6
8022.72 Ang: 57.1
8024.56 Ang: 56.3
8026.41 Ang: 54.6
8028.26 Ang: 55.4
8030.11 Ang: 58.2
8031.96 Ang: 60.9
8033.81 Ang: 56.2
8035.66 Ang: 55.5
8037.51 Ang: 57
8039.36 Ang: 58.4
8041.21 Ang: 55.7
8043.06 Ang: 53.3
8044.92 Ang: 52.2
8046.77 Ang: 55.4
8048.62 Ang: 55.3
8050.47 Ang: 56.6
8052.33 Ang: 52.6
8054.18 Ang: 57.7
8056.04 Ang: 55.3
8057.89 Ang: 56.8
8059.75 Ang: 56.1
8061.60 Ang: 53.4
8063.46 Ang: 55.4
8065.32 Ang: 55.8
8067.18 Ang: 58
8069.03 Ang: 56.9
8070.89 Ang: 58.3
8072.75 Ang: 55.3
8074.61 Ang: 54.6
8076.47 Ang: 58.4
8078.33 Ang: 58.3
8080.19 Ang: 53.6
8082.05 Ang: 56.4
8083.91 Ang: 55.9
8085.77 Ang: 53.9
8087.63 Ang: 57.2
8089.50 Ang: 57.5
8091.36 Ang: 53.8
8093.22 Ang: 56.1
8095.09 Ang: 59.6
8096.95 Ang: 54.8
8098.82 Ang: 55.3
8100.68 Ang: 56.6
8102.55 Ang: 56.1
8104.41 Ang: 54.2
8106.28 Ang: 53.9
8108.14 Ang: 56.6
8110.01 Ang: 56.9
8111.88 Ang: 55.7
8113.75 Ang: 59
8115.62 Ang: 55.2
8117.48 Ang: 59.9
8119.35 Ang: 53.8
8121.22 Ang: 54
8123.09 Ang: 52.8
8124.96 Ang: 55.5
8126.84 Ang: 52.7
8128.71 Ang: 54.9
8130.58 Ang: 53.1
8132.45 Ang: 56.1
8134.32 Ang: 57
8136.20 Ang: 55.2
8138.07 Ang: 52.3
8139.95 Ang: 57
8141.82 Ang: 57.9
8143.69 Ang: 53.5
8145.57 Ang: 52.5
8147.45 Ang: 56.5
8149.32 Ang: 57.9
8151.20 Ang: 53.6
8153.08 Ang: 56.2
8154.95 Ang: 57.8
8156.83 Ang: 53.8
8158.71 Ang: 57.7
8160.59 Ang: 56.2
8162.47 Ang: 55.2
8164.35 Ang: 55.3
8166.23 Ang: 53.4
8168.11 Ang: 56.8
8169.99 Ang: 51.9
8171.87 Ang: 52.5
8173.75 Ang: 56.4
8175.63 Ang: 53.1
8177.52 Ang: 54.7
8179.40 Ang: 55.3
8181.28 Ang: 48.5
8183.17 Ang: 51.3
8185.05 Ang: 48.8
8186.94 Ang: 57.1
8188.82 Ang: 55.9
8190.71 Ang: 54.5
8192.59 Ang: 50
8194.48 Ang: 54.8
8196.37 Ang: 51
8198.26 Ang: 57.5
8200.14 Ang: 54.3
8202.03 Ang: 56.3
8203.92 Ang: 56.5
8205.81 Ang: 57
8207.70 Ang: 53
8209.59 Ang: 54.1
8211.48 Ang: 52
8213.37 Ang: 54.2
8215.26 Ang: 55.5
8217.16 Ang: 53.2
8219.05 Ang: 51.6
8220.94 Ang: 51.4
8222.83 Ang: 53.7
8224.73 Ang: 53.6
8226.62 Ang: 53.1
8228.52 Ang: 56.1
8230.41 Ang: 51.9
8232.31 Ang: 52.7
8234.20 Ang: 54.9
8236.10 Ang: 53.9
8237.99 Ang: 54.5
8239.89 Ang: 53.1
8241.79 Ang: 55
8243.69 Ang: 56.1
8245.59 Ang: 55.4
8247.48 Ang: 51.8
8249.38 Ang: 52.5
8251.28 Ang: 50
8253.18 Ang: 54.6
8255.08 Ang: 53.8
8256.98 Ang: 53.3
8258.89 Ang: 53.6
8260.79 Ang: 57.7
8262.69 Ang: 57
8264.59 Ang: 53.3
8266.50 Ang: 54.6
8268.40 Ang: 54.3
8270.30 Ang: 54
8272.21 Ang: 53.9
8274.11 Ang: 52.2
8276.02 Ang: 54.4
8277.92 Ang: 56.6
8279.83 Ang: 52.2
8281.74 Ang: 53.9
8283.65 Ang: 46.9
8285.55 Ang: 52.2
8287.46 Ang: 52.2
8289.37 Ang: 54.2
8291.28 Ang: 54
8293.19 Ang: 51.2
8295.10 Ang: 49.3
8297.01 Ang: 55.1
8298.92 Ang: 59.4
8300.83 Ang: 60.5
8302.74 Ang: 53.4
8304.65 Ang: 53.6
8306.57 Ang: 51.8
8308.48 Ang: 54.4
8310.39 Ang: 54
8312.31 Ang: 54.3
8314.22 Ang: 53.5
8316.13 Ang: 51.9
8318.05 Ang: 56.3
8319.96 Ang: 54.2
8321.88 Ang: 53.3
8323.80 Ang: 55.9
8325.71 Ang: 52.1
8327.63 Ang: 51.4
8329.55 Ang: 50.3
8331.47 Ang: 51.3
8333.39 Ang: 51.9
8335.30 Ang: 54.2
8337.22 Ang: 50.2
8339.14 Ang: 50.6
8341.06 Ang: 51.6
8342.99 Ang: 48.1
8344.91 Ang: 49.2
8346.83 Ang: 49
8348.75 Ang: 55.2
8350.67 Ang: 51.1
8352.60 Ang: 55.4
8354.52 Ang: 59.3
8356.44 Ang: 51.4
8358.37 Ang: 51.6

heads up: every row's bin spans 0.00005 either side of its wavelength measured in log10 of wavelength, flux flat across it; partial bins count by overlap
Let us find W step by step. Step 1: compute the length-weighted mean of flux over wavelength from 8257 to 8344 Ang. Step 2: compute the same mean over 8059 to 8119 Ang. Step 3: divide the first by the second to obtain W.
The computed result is 0.95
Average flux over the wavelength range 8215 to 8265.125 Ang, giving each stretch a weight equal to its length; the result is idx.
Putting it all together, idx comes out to 53.8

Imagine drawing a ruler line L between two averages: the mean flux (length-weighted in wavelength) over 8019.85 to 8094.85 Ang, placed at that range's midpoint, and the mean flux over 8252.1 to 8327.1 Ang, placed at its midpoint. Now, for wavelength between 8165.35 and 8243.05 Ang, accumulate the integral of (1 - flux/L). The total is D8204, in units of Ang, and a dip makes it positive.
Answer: 1.3 Ang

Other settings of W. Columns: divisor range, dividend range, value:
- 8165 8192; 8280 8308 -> 1.00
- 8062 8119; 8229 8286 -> 0.95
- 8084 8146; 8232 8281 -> 0.97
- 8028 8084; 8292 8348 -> 0.94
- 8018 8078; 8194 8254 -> 0.96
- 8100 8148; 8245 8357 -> 0.96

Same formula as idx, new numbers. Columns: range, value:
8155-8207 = 54.3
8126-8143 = 55.2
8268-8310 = 53.6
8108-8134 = 55.4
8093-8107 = 55.8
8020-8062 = 55.9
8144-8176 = 55.1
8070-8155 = 55.7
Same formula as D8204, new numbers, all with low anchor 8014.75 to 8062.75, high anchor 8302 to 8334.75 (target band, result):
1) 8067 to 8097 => -0.4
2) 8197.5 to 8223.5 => 0.0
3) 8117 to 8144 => 0.0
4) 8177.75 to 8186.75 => 0.5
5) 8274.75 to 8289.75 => 0.2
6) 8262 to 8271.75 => -0.2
